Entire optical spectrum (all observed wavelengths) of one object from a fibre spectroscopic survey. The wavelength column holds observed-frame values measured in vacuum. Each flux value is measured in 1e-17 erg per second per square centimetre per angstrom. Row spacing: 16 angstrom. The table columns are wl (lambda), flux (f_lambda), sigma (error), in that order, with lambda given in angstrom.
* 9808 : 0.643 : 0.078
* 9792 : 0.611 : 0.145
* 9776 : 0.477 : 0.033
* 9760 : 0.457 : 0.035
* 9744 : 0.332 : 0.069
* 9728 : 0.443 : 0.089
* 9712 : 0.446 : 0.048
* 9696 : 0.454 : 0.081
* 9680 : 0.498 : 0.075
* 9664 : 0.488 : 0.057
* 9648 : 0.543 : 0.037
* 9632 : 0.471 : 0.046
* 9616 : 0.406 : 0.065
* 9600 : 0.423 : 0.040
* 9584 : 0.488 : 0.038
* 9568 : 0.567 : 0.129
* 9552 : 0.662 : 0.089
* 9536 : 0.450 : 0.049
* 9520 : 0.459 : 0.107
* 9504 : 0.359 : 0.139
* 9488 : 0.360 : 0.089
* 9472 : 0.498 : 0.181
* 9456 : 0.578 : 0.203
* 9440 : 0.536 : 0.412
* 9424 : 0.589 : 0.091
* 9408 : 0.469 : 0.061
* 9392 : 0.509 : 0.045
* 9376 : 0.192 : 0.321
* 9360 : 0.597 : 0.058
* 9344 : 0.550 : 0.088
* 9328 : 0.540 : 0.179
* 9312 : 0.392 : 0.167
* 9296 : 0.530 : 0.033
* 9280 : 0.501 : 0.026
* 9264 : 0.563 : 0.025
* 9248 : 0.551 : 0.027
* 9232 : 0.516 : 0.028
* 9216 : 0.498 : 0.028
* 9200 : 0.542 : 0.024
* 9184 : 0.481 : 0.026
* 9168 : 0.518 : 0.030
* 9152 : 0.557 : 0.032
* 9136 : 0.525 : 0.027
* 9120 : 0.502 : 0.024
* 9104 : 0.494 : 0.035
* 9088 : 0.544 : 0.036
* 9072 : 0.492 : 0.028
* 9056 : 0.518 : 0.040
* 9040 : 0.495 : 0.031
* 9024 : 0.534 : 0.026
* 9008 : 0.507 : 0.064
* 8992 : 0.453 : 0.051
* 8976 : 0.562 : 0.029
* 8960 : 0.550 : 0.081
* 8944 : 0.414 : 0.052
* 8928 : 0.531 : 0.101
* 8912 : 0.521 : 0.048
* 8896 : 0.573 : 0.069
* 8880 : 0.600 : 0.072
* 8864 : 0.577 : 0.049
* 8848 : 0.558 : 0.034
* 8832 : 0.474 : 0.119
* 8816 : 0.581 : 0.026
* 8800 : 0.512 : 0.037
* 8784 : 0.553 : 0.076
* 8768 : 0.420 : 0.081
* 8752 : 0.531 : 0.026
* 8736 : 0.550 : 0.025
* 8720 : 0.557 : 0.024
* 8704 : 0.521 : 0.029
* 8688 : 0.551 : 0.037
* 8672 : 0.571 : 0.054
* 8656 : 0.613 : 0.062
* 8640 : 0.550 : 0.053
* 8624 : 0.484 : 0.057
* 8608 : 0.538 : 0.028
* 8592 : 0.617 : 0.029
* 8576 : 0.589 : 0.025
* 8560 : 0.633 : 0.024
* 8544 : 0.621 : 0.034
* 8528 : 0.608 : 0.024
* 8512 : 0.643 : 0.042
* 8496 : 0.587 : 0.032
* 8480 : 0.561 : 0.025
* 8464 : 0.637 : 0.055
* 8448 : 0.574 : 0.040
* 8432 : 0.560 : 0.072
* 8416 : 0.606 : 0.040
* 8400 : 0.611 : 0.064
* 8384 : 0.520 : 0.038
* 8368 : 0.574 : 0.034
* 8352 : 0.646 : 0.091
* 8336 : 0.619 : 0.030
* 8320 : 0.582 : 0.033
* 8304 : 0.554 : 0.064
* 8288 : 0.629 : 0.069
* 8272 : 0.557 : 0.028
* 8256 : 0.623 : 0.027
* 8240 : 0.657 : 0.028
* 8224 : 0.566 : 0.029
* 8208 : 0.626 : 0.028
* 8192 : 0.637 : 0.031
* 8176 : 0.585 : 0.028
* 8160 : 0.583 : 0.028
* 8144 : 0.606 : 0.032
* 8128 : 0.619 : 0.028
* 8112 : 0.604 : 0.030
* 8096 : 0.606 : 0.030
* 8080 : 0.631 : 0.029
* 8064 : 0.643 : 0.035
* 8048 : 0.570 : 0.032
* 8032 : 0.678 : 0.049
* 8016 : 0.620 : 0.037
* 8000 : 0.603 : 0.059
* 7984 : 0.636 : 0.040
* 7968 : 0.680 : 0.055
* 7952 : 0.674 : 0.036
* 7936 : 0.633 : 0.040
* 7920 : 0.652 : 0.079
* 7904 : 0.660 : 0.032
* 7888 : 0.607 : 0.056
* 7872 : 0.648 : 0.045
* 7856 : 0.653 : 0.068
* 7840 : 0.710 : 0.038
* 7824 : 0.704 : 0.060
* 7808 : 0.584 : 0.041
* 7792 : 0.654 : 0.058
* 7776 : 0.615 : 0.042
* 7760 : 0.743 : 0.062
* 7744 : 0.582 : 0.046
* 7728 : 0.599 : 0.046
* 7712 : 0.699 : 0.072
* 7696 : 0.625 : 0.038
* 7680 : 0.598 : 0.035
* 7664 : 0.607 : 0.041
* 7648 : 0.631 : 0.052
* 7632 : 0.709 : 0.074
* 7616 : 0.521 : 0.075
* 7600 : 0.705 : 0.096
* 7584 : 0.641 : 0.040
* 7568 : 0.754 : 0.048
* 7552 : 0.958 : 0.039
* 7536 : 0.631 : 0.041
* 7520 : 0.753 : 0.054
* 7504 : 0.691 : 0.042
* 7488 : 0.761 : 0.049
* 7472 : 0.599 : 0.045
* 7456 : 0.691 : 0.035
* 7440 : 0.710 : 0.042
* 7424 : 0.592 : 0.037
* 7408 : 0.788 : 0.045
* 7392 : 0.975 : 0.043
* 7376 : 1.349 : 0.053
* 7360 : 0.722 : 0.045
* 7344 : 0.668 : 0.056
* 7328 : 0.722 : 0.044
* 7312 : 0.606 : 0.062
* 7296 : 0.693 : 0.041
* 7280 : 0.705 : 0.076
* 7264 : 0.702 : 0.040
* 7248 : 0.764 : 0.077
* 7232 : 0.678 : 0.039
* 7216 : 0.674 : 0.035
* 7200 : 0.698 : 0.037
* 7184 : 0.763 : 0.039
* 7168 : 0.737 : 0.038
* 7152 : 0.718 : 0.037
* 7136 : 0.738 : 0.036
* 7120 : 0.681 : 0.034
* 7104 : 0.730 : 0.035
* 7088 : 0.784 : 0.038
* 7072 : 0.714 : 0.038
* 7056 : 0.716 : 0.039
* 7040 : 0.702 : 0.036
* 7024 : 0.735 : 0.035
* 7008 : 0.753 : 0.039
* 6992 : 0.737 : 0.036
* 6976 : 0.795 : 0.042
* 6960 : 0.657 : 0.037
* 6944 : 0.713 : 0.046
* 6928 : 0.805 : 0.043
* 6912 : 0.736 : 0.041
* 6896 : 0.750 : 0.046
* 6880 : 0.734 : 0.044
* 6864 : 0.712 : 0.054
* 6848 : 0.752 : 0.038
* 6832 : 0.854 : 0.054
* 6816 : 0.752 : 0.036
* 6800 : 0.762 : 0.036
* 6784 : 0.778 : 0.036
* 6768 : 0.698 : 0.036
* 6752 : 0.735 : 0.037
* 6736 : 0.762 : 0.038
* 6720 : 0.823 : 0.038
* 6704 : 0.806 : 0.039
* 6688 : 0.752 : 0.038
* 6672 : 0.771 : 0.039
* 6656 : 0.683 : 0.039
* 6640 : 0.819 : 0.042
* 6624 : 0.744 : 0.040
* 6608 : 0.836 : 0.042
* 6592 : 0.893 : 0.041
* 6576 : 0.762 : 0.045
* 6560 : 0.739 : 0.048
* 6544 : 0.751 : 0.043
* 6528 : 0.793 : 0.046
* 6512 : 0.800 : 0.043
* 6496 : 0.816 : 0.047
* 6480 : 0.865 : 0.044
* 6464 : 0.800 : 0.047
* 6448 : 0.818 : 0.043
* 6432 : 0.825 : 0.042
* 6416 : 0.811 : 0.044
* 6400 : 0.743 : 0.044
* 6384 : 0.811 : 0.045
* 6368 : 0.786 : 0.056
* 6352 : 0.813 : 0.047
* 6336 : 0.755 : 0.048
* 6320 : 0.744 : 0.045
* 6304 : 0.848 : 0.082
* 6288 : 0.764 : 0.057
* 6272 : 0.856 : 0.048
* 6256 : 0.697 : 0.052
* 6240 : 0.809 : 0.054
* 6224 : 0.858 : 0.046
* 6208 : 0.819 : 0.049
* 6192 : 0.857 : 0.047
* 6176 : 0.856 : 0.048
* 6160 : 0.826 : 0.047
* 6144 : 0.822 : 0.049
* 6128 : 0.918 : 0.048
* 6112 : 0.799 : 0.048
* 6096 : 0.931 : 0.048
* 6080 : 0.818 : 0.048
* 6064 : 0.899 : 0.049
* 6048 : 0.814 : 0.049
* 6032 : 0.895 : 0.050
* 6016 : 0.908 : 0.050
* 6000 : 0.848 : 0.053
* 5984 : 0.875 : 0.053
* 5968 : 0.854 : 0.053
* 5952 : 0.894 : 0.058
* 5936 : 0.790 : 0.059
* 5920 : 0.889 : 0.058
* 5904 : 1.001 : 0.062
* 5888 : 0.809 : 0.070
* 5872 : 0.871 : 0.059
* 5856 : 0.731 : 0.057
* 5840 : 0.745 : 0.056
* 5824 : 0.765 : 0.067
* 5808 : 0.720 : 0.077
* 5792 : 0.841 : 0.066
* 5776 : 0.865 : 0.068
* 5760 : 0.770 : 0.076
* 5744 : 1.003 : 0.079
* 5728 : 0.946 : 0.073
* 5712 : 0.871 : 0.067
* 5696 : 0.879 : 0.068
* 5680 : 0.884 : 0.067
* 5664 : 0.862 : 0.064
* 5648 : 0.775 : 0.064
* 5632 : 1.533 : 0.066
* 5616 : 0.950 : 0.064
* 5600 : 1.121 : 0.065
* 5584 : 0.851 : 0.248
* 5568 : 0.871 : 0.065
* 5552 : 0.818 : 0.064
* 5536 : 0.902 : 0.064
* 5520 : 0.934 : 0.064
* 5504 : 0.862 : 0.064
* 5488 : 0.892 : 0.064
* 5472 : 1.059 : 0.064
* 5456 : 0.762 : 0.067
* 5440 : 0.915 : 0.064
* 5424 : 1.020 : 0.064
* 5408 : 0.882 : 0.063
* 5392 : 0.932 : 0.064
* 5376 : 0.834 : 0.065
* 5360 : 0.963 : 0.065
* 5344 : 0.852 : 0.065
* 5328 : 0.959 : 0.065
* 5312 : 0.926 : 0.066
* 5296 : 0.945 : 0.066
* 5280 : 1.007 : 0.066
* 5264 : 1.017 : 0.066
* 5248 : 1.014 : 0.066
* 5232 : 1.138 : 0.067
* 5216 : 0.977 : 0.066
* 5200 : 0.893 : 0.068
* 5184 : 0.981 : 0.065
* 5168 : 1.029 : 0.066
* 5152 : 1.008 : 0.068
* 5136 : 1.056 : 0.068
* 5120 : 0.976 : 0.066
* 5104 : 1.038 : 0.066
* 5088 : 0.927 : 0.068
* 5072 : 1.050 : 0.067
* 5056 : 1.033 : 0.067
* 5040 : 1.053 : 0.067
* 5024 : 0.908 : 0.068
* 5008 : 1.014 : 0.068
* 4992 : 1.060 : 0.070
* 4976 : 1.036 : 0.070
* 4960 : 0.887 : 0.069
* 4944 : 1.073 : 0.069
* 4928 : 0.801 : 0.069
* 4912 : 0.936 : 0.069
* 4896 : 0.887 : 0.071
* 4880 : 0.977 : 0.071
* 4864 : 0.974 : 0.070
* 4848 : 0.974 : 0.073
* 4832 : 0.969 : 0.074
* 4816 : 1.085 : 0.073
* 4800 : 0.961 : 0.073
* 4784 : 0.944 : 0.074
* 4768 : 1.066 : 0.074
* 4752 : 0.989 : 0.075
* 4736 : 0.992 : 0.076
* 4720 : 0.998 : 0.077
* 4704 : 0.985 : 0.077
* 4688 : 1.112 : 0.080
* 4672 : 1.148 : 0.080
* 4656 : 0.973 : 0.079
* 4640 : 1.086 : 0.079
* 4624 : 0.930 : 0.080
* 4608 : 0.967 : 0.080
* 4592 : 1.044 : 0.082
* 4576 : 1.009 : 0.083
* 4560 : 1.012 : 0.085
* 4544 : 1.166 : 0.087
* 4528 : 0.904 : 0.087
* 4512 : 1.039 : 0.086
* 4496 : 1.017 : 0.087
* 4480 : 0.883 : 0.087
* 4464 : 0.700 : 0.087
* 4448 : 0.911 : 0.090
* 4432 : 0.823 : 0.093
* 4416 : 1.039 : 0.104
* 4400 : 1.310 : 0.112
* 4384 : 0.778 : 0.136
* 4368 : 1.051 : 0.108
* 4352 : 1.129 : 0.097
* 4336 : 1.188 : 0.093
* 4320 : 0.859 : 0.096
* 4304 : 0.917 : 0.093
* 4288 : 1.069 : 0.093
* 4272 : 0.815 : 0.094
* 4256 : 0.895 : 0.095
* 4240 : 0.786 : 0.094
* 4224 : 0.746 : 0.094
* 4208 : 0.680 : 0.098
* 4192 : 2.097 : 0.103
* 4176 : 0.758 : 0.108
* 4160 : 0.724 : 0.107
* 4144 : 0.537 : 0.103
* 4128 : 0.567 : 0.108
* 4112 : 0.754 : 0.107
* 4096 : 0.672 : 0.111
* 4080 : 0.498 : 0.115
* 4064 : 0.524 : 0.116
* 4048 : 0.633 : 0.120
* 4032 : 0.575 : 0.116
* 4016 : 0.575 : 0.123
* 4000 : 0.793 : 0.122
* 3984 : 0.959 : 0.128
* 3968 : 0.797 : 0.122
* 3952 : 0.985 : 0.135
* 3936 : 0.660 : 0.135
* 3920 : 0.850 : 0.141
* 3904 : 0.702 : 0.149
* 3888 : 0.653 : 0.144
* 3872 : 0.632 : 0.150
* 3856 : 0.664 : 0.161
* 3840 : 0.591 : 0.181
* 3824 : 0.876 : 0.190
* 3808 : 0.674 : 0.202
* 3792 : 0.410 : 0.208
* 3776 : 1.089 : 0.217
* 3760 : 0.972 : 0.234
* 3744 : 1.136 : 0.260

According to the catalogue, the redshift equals 0.125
